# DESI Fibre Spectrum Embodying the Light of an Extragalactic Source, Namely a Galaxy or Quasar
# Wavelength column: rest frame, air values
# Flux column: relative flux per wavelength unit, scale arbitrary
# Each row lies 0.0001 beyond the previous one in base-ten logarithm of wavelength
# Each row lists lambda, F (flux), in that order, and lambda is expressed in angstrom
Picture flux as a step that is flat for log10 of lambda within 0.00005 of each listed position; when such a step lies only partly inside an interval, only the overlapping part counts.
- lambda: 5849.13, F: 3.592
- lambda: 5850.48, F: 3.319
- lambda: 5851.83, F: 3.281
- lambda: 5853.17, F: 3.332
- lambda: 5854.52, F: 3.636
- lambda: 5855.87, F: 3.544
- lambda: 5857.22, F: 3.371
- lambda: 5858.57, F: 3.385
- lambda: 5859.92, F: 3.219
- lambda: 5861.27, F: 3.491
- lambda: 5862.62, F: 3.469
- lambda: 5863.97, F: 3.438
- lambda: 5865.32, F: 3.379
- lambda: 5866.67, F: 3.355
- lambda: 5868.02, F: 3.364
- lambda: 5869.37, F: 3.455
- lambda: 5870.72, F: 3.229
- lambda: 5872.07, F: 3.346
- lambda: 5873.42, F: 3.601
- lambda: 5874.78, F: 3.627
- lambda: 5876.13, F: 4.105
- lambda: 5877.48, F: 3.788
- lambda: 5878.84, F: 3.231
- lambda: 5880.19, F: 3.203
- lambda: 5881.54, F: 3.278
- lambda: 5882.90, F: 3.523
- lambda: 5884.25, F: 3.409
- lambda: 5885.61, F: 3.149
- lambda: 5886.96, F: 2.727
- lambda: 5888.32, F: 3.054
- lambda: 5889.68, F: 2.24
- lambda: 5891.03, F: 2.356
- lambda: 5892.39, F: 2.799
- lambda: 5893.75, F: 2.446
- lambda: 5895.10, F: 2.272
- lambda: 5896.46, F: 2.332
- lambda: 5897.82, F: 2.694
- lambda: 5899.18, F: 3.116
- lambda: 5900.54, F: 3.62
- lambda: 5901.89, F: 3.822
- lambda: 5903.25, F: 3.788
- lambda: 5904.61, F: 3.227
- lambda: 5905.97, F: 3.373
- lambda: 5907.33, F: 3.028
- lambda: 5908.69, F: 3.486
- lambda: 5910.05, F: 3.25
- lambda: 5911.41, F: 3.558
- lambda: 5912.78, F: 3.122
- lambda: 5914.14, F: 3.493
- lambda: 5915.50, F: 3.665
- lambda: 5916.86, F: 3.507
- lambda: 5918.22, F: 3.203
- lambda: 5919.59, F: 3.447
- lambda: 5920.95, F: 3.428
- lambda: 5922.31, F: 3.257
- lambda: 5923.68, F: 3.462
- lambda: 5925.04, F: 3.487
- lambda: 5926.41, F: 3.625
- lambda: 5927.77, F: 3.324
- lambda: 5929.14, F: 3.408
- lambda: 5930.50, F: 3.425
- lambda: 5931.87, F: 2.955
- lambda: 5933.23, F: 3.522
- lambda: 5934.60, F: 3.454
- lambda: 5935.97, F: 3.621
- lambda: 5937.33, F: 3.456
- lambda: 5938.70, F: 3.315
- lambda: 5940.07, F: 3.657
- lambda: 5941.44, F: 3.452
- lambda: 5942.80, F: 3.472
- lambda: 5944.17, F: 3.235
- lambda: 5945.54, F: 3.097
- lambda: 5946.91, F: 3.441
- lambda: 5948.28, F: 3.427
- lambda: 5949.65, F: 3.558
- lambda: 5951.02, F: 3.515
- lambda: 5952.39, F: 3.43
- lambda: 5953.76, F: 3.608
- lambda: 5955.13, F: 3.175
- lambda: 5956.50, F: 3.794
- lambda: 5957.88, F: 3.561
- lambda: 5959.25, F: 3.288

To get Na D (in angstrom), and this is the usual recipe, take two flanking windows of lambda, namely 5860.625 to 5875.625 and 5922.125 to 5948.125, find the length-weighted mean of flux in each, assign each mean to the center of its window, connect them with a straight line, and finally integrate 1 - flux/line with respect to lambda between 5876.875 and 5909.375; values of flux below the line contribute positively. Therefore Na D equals 3.3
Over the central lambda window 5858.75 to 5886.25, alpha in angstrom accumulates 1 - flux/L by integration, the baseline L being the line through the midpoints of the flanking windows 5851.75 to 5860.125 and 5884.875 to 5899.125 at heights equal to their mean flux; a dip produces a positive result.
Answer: -3.5 angstrom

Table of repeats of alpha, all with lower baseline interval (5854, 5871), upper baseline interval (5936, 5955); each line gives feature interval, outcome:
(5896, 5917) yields 0.6 angstrom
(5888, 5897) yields 2.5 angstrom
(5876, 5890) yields 0.7 angstrom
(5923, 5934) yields 0.1 angstrom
